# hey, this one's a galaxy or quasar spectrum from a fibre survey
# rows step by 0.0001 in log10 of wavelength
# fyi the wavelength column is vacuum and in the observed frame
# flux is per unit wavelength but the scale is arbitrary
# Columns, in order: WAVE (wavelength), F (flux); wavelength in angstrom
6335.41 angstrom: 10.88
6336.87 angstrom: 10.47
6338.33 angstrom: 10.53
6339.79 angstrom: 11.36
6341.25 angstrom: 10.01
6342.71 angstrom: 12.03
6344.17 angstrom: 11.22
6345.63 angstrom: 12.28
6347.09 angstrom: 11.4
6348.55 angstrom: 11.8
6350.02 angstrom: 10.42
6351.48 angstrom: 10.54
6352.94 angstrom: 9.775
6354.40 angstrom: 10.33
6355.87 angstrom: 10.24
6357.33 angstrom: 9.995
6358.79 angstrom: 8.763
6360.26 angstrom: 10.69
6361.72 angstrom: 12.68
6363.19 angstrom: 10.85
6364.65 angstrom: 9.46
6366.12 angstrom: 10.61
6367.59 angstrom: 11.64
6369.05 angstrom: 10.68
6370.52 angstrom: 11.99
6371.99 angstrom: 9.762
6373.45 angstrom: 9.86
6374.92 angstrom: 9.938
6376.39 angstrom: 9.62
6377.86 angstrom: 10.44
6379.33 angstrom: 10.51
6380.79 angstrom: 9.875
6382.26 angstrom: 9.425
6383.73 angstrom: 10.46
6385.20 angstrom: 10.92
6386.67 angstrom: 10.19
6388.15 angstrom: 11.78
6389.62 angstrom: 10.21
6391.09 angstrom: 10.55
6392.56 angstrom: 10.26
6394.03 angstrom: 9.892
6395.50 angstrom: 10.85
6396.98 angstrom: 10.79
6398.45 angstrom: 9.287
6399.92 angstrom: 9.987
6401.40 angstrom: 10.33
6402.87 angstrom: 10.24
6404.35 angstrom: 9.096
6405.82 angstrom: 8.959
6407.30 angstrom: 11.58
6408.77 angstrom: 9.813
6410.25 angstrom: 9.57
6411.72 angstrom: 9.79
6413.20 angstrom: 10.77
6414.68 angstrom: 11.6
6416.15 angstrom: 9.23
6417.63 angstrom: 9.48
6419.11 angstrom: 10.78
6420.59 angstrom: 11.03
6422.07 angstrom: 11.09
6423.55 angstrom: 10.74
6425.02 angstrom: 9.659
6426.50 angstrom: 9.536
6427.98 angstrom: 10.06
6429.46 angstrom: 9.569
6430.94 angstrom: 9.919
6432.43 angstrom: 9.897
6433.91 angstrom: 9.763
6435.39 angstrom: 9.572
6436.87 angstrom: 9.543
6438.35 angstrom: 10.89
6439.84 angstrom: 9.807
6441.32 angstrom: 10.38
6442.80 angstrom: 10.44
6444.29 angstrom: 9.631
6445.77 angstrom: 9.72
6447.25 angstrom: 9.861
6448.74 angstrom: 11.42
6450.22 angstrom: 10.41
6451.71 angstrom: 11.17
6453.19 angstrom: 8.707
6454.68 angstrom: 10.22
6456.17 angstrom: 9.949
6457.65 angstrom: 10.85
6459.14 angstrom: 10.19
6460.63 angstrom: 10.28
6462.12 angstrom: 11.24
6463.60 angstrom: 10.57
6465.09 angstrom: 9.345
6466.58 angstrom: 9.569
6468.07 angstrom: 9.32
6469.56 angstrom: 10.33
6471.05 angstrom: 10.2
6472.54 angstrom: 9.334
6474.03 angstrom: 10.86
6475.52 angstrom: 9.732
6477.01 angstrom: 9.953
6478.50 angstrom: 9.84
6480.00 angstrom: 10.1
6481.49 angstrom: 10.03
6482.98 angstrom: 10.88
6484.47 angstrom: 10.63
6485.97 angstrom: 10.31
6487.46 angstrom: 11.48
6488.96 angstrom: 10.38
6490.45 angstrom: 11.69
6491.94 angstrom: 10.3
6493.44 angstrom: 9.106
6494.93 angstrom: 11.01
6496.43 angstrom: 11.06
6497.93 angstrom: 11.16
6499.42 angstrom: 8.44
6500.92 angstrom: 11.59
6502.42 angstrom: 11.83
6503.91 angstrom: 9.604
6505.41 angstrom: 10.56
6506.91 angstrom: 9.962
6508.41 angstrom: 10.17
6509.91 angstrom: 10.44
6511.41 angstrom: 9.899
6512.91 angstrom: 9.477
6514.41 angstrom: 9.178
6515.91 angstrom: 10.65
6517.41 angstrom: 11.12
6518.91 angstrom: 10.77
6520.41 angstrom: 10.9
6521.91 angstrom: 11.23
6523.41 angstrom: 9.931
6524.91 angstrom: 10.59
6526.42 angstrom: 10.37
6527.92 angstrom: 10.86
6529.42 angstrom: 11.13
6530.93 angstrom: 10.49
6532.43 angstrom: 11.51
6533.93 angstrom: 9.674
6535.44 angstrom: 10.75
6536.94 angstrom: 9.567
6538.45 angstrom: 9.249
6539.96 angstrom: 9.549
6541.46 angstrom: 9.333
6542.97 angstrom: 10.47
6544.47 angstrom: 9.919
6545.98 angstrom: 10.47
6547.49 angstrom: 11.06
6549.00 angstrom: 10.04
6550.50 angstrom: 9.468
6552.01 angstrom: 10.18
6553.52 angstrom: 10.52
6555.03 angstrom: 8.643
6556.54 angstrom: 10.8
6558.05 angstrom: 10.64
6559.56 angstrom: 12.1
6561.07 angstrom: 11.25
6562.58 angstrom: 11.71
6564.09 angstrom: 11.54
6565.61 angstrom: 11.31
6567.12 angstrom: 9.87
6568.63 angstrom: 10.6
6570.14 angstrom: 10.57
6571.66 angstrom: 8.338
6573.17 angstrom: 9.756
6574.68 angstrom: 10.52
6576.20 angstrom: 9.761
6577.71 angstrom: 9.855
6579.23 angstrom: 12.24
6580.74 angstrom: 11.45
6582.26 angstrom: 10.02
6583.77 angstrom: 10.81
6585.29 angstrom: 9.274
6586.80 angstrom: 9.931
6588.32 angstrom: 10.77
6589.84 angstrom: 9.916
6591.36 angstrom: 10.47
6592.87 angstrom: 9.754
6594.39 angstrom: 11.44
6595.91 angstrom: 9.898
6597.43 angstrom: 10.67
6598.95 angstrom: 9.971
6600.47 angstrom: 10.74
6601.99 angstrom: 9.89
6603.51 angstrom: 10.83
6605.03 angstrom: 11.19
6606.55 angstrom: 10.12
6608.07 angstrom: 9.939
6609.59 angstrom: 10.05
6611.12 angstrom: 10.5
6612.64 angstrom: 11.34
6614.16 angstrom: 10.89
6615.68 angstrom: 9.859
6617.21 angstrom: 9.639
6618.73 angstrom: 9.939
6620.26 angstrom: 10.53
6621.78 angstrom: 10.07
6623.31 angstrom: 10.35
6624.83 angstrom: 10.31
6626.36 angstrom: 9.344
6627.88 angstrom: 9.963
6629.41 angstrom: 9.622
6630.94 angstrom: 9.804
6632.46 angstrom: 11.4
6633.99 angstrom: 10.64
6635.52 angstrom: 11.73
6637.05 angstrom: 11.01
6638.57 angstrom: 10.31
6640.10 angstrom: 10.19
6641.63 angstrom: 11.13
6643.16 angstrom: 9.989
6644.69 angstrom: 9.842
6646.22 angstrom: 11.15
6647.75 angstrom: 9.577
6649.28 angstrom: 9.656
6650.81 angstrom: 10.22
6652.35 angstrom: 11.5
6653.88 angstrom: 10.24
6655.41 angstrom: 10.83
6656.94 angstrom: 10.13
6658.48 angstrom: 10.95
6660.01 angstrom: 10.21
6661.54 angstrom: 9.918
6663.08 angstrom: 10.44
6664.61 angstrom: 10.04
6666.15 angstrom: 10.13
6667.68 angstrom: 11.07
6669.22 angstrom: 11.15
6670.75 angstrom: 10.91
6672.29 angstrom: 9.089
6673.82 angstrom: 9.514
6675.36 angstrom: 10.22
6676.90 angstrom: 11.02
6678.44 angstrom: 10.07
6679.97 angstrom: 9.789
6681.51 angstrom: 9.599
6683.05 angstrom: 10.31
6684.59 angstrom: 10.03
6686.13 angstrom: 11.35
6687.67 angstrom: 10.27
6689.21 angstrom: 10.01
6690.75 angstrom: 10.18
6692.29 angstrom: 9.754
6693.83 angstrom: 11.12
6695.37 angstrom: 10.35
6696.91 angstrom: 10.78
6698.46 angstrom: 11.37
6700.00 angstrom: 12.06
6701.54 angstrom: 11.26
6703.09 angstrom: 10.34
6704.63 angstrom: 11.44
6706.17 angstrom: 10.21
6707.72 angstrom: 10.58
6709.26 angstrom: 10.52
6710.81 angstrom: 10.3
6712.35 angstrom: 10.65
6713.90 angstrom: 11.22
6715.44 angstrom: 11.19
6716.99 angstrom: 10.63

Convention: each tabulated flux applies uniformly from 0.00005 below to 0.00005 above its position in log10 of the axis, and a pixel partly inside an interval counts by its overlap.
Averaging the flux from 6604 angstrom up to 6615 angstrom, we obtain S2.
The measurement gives 10.6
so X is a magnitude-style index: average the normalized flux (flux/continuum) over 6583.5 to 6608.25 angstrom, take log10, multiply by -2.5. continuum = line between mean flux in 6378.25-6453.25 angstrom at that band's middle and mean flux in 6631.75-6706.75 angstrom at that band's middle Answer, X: 0.01 mag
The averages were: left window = 10.2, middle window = 10.3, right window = 10.5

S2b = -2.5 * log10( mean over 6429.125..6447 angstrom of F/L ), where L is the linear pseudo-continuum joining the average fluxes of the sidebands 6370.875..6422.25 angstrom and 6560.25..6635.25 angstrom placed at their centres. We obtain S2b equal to 0.04 mag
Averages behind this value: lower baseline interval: 10.2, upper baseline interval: 10.4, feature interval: 9.93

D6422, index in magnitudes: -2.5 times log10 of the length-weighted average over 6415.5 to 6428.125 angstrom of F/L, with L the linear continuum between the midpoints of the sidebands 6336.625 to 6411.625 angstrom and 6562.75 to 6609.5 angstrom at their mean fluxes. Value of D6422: 0.027 mag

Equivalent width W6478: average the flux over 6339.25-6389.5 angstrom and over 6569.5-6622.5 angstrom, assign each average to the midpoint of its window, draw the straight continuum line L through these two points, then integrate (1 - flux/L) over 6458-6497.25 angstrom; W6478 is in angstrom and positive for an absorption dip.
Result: 0.6 angstrom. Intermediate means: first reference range 10.6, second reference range 10.3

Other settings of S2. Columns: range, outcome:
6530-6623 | 10.4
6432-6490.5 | 10.2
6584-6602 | 10.3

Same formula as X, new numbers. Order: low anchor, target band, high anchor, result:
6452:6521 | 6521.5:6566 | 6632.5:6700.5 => -0.013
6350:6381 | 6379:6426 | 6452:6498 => 0.010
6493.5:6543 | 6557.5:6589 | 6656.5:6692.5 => -0.027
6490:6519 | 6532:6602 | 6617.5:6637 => 0.000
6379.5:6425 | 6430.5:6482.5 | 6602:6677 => 0.022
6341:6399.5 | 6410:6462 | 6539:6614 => 0.034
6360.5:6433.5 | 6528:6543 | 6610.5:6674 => 0.017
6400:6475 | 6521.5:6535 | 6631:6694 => -0.041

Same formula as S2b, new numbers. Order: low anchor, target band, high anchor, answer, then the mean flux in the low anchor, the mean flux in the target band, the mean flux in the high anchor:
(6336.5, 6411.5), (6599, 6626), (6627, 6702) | 0.01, 10.5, 10.3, 10.4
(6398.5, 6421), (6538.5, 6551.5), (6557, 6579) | 0.06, 10.1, 10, 10.6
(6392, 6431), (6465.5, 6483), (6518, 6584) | 0.03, 10.1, 9.96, 10.5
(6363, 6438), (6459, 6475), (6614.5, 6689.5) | 0.02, 10.2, 10.1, 10.3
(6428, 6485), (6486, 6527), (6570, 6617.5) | -0.03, 10.1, 10.5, 10.3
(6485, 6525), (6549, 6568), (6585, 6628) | -0.03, 10.5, 10.6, 10.3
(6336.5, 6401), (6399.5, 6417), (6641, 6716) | 0.05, 10.6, 10.1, 10.5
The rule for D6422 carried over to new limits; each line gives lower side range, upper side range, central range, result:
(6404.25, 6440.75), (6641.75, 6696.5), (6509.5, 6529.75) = -0.029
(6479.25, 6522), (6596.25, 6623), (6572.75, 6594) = 0.003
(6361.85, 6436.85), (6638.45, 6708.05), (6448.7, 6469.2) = 0.010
